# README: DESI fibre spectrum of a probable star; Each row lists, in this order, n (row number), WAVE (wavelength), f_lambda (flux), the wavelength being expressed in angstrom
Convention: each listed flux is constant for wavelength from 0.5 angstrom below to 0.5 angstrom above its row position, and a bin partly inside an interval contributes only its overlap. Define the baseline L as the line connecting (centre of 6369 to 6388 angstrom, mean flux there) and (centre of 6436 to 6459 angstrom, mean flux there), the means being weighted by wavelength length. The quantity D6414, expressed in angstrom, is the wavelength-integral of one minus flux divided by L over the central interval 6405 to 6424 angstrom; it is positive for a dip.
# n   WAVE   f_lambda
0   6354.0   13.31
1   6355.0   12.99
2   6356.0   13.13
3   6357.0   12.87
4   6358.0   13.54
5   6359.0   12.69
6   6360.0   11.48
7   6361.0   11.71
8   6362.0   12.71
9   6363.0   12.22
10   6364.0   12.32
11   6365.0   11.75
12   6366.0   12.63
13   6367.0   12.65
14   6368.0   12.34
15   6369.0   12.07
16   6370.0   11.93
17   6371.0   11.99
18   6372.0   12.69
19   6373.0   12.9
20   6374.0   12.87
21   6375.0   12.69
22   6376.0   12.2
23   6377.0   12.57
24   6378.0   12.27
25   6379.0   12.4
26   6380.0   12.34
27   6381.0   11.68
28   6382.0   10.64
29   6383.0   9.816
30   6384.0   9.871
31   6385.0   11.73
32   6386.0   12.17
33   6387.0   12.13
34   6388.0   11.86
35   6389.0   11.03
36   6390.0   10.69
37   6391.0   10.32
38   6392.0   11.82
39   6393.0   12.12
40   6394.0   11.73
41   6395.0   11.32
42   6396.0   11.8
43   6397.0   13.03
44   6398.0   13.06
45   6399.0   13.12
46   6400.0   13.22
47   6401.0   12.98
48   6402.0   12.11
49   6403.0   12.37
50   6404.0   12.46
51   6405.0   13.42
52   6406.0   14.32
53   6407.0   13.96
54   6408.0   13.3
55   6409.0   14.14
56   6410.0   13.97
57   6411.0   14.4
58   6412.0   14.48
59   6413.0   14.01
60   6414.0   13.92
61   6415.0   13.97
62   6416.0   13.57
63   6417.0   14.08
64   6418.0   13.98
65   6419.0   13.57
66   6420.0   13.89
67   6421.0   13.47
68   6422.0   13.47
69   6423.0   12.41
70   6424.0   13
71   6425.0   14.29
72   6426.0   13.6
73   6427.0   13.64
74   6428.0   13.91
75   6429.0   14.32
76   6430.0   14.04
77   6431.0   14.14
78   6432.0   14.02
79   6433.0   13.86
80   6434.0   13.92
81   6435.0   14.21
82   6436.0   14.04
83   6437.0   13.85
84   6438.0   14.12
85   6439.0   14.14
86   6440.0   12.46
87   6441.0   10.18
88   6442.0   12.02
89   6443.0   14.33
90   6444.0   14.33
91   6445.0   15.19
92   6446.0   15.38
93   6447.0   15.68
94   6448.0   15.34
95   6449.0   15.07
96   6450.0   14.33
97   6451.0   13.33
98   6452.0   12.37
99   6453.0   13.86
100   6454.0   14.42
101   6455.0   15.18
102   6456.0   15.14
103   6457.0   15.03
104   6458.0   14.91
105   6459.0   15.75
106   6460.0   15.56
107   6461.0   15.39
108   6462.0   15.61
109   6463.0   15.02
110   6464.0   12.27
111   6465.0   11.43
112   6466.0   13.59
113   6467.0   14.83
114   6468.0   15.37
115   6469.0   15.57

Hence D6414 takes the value -1.03 angstrom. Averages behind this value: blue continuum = 11.9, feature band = 13.8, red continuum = 14.2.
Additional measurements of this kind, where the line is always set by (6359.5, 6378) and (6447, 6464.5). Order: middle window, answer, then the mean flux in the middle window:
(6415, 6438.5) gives 0.1 angstrom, 13.8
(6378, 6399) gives 2.0 angstrom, 11.6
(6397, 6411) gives 0.0 angstrom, 13.3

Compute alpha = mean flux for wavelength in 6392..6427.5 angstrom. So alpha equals 13.3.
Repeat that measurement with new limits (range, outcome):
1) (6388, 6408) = 12.4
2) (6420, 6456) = 13.9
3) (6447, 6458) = 14.5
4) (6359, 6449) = 13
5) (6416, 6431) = 13.7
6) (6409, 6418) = 14.1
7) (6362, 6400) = 12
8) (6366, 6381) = 12.4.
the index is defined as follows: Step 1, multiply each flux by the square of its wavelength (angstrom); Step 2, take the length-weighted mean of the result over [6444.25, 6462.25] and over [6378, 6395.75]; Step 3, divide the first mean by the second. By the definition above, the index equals 1.33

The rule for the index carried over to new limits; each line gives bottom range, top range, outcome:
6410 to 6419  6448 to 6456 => 1.03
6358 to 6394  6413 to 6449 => 1.18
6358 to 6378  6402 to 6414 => 1.12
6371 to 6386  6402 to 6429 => 1.16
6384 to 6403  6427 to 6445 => 1.16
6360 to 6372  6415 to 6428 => 1.13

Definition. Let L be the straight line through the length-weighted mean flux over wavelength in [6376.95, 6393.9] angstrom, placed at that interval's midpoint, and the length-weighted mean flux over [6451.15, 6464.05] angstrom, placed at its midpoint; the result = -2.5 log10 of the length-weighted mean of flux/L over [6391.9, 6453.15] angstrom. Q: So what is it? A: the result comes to -0.04 mag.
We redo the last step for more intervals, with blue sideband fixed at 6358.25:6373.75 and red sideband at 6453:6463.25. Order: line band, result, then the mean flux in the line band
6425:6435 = 0.02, 14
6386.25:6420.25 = 0.04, 12.9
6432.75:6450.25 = 0.05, 14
